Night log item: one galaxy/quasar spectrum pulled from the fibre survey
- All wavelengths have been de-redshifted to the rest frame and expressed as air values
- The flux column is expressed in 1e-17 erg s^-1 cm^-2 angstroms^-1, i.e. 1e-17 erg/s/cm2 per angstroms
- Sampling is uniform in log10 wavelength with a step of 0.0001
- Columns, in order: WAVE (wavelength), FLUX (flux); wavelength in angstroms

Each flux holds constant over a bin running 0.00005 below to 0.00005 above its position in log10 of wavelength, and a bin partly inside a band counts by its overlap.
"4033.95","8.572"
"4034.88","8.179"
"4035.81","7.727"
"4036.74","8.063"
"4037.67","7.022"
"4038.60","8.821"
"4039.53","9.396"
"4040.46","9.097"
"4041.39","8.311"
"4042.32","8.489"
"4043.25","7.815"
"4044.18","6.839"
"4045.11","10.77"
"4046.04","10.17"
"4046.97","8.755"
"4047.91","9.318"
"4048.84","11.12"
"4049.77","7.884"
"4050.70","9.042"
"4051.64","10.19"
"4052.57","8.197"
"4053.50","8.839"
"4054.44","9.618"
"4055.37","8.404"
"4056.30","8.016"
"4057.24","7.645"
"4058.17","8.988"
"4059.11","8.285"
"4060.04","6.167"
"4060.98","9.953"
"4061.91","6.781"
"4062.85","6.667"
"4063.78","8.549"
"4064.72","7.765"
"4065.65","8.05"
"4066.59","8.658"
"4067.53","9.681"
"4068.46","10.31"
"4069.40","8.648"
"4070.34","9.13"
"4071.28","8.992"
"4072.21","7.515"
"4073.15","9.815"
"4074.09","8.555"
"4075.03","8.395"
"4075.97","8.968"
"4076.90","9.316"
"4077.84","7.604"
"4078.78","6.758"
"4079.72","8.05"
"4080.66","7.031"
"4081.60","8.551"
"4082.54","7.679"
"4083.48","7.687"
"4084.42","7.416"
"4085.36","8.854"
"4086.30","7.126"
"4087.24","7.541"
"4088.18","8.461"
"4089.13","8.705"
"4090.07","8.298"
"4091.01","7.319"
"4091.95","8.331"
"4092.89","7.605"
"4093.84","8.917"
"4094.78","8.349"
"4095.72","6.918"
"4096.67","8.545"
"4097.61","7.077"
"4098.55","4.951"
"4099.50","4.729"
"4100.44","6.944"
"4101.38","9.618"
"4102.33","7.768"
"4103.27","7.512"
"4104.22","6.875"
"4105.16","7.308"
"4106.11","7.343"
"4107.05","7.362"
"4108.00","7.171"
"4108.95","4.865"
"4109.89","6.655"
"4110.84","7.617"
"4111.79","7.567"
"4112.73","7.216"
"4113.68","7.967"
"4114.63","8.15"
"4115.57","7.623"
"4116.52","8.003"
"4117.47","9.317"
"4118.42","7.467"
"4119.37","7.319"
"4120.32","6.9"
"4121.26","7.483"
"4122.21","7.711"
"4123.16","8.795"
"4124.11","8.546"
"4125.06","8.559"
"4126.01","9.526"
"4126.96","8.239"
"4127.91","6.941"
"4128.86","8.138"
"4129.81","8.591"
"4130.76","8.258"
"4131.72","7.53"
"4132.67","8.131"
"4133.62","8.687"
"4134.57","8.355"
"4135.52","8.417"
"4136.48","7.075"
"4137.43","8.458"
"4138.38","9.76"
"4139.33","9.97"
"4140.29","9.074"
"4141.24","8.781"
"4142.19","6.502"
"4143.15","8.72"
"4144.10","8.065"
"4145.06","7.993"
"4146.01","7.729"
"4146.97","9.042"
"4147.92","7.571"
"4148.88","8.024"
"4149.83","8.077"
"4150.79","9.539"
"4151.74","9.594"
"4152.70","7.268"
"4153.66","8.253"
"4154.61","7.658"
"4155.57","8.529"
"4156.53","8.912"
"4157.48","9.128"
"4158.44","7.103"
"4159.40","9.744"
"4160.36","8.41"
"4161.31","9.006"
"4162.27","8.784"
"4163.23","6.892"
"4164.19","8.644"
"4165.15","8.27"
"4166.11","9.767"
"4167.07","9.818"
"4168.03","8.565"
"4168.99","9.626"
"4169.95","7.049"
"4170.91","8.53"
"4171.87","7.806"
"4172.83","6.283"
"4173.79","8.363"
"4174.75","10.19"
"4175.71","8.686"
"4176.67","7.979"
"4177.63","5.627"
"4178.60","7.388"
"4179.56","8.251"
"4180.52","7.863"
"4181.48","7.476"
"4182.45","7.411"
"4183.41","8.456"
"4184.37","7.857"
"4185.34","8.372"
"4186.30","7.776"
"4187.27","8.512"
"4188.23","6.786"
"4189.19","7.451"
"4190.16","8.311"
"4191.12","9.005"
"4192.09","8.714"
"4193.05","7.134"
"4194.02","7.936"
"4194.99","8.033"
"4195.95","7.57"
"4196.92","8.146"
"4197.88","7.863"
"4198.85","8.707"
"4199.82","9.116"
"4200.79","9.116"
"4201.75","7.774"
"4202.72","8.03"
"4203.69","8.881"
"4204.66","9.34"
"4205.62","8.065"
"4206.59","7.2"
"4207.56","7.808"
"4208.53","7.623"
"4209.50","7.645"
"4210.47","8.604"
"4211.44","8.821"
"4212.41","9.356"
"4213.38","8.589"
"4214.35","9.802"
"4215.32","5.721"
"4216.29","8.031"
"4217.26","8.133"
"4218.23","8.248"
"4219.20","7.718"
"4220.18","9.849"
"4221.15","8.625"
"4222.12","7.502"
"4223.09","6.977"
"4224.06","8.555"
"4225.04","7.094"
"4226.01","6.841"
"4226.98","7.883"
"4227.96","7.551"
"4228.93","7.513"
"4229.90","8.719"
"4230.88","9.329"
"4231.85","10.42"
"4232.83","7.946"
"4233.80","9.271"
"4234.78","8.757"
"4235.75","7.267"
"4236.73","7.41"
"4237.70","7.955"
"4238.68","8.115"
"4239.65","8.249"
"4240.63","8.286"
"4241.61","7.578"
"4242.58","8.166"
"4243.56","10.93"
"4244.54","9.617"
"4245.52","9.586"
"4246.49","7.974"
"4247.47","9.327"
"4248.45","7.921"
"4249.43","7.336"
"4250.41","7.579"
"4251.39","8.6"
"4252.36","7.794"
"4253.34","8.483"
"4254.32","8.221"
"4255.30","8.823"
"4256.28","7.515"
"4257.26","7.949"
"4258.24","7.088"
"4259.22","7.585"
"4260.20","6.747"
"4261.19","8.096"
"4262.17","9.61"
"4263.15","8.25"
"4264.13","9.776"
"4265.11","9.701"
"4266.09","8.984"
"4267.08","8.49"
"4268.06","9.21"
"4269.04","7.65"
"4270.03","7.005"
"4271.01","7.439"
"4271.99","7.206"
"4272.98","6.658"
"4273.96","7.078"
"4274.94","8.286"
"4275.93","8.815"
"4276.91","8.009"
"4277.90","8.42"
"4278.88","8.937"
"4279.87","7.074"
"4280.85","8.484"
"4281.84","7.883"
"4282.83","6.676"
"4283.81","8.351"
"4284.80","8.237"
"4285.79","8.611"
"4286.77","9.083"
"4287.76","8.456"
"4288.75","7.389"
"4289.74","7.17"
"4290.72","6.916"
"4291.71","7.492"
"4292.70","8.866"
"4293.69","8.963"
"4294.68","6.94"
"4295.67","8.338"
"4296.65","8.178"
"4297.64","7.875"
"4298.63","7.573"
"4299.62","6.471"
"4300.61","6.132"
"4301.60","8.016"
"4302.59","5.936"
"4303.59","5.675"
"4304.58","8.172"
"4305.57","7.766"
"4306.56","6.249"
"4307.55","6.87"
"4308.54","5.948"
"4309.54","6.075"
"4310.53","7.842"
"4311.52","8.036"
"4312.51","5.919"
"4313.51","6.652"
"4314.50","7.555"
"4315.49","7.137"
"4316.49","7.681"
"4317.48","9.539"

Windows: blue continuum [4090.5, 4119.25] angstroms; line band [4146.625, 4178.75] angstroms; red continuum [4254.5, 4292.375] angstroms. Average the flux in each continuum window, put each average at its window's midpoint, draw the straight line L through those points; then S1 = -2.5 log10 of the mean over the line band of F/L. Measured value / -0.10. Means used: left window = 7.44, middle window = 8.36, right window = 8.03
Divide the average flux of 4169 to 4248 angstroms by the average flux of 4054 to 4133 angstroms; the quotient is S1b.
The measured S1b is 1.0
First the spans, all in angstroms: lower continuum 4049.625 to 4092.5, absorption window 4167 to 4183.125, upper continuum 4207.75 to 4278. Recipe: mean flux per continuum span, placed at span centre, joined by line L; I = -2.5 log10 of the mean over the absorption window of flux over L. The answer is 0.032 mag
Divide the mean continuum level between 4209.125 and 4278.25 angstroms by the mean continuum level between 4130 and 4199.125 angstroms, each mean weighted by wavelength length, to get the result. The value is 1.00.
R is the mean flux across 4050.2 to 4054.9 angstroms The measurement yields 9.16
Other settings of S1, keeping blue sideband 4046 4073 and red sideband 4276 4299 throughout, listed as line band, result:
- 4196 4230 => 0.01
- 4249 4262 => 0.03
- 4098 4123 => 0.17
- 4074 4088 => 0.08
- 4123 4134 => 0.02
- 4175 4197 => 0.06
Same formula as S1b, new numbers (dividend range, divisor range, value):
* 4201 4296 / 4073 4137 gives 1.05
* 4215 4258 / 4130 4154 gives 0.98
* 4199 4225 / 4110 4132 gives 1.04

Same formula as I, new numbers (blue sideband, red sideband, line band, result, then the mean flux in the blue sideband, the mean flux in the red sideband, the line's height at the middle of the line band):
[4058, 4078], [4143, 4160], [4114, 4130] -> 0.05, 8.5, 8.38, 8.42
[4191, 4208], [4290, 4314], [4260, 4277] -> -0.09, 8.23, 7.2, 7.54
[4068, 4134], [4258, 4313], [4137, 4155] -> -0.08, 7.88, 7.73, 7.84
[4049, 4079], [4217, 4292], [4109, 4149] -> 0.04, 8.52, 8.16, 8.4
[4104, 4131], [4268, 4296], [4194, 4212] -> -0.06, 7.71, 7.9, 7.81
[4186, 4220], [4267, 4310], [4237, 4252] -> -0.08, 8.17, 7.61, 7.9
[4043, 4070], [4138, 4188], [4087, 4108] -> 0.13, 8.67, 8.31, 8.53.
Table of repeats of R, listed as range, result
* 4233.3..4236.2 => 8.46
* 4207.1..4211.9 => 8.09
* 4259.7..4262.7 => 8.14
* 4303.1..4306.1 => 7.21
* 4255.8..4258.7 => 7.52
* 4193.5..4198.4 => 7.9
